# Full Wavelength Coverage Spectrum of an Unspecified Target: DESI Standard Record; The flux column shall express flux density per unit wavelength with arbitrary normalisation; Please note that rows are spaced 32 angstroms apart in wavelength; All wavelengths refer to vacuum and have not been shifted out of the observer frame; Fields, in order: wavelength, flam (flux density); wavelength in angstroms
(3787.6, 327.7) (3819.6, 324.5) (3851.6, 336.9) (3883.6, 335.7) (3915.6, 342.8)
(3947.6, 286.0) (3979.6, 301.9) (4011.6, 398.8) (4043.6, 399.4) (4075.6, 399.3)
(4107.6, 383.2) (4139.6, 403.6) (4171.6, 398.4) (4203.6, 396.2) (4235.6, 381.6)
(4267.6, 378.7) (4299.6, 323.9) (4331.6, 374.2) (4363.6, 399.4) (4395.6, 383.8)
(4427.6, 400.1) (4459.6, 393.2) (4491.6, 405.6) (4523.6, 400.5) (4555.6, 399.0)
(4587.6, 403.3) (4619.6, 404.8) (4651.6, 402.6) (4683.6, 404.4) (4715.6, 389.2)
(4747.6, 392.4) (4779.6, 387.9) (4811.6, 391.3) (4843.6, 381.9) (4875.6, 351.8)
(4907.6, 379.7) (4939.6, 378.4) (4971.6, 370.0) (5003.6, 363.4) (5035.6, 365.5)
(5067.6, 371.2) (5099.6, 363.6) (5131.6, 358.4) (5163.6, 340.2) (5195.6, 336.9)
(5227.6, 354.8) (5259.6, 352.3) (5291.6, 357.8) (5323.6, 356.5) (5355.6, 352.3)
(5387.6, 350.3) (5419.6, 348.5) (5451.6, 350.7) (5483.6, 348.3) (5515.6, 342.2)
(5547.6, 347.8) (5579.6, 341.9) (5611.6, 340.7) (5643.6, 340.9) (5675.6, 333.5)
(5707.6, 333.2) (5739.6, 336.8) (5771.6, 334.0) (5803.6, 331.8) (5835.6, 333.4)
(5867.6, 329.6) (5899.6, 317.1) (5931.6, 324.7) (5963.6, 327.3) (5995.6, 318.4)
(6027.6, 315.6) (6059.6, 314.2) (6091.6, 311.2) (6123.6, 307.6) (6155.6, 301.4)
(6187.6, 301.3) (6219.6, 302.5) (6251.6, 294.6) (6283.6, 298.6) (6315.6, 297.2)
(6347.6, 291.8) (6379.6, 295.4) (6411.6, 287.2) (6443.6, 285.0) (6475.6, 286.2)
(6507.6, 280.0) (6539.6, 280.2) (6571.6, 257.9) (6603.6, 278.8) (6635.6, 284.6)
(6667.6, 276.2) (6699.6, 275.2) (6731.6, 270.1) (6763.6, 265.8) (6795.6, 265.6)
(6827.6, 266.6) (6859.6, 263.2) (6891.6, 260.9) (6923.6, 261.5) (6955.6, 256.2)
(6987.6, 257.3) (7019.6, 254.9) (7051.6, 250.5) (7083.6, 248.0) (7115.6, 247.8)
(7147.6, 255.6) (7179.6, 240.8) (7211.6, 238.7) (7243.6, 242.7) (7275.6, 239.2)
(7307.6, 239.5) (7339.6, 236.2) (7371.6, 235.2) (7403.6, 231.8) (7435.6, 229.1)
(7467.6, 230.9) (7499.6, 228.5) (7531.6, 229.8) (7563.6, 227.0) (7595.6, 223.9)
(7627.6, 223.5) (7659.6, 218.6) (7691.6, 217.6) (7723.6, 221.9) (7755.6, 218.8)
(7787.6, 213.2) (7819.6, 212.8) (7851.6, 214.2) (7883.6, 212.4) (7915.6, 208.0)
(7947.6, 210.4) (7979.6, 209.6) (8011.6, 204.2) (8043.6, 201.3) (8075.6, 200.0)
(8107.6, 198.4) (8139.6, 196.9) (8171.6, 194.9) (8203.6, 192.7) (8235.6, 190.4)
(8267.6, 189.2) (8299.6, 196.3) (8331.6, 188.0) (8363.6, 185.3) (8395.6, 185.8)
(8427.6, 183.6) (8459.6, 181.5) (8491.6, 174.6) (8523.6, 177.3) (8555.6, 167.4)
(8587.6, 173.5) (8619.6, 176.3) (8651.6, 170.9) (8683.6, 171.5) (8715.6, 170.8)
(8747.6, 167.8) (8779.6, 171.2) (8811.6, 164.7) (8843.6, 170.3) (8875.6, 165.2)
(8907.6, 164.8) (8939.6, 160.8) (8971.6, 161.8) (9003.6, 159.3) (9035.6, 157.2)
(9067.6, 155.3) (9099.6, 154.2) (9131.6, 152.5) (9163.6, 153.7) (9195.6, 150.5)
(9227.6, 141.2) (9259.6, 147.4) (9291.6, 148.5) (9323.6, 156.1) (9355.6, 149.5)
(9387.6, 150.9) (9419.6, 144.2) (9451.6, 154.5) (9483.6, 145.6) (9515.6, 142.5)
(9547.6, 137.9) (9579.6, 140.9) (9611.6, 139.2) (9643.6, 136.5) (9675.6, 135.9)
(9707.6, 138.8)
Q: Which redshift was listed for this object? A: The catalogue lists 0.00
